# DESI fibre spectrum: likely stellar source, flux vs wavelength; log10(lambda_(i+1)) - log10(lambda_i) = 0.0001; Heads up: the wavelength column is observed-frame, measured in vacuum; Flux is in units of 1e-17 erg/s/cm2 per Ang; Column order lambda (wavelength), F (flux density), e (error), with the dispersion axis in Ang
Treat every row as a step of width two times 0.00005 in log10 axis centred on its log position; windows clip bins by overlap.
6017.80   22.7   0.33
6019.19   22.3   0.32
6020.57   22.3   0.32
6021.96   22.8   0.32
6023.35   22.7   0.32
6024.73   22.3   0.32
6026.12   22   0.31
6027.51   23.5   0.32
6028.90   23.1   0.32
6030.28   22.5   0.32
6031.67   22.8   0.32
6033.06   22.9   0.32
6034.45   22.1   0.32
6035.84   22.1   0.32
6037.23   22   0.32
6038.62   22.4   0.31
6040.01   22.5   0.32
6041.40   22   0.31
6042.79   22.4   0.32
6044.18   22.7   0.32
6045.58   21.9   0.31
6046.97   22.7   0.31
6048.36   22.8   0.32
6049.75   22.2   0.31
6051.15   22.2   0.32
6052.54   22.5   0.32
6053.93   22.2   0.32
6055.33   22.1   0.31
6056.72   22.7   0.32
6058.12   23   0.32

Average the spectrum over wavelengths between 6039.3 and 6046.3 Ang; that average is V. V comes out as 22.3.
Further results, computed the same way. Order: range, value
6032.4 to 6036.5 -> 22.4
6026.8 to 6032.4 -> 23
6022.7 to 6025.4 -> 22.6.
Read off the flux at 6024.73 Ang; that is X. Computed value 22.3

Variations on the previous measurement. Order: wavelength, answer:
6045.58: 21.9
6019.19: 22.3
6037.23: 22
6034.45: 22.1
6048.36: 22.8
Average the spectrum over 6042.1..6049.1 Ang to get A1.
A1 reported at 22.5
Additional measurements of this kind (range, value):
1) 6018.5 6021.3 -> 22.3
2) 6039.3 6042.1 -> 22.3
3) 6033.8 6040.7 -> 22.2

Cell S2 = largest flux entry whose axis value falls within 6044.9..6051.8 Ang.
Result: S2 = 22.8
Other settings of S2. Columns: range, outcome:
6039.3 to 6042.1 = 22.5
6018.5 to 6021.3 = 22.3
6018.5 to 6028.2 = 23.5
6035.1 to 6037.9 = 22.1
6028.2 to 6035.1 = 23.1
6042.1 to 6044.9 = 22.7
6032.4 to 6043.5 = 22.9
